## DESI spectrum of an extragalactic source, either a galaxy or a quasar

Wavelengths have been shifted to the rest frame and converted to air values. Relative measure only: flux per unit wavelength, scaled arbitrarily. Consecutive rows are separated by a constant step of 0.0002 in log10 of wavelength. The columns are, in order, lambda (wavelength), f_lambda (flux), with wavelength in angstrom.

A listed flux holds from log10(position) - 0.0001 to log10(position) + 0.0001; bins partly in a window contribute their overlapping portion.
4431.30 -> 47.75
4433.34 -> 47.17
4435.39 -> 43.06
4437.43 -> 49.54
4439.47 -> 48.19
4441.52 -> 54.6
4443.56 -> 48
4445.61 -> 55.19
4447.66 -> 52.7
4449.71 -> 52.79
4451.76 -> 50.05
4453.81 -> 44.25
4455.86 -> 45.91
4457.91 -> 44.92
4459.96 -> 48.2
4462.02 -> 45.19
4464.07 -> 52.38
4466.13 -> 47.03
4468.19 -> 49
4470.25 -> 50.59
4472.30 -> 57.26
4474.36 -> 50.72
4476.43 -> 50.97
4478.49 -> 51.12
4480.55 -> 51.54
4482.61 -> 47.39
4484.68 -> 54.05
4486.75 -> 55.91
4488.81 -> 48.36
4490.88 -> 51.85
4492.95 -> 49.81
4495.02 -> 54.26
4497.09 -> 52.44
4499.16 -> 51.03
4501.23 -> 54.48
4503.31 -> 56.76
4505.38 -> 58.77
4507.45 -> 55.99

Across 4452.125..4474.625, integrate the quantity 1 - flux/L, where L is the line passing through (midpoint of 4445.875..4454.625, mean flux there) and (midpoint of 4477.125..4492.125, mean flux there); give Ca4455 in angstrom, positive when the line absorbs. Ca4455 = 1.0 angstrom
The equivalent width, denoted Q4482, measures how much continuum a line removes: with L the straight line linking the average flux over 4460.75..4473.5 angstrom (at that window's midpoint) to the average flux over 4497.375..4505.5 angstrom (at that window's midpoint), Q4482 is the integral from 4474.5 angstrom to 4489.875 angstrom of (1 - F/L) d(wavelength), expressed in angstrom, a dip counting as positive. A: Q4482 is 0.2 angstrom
